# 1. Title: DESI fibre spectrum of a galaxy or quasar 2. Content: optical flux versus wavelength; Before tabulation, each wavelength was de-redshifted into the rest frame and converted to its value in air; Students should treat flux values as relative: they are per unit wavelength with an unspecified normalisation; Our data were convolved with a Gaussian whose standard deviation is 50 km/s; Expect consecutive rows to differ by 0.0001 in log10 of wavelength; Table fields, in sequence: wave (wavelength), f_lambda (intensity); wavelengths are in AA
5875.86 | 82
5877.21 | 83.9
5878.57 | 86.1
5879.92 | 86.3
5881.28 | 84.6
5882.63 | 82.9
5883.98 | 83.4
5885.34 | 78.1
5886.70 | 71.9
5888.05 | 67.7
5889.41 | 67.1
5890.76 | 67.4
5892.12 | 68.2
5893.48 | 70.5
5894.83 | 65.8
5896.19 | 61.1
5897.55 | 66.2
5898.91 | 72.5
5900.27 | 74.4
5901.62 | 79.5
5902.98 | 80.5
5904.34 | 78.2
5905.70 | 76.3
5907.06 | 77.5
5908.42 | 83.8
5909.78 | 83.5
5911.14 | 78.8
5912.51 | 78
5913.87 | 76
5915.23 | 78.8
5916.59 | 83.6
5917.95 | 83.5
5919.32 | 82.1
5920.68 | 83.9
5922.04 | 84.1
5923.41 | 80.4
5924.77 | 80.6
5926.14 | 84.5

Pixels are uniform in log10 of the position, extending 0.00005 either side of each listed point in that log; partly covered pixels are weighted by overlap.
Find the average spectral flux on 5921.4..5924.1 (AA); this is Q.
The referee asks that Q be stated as 82.1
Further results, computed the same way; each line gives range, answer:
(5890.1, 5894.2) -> 68.7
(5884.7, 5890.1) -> 71.2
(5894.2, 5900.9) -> 67.9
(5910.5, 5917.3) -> 79.1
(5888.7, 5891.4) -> 67.3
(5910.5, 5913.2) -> 78.2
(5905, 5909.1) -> 79.2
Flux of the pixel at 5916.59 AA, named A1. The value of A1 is 83.6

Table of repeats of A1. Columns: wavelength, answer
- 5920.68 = 83.9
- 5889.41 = 67.1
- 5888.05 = 67.7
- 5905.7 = 76.3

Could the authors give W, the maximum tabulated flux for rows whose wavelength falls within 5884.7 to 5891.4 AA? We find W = 78.1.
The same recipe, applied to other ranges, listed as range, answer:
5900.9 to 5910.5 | 83.8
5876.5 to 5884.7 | 86.3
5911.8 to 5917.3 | 83.6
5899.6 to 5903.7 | 80.5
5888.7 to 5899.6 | 72.5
